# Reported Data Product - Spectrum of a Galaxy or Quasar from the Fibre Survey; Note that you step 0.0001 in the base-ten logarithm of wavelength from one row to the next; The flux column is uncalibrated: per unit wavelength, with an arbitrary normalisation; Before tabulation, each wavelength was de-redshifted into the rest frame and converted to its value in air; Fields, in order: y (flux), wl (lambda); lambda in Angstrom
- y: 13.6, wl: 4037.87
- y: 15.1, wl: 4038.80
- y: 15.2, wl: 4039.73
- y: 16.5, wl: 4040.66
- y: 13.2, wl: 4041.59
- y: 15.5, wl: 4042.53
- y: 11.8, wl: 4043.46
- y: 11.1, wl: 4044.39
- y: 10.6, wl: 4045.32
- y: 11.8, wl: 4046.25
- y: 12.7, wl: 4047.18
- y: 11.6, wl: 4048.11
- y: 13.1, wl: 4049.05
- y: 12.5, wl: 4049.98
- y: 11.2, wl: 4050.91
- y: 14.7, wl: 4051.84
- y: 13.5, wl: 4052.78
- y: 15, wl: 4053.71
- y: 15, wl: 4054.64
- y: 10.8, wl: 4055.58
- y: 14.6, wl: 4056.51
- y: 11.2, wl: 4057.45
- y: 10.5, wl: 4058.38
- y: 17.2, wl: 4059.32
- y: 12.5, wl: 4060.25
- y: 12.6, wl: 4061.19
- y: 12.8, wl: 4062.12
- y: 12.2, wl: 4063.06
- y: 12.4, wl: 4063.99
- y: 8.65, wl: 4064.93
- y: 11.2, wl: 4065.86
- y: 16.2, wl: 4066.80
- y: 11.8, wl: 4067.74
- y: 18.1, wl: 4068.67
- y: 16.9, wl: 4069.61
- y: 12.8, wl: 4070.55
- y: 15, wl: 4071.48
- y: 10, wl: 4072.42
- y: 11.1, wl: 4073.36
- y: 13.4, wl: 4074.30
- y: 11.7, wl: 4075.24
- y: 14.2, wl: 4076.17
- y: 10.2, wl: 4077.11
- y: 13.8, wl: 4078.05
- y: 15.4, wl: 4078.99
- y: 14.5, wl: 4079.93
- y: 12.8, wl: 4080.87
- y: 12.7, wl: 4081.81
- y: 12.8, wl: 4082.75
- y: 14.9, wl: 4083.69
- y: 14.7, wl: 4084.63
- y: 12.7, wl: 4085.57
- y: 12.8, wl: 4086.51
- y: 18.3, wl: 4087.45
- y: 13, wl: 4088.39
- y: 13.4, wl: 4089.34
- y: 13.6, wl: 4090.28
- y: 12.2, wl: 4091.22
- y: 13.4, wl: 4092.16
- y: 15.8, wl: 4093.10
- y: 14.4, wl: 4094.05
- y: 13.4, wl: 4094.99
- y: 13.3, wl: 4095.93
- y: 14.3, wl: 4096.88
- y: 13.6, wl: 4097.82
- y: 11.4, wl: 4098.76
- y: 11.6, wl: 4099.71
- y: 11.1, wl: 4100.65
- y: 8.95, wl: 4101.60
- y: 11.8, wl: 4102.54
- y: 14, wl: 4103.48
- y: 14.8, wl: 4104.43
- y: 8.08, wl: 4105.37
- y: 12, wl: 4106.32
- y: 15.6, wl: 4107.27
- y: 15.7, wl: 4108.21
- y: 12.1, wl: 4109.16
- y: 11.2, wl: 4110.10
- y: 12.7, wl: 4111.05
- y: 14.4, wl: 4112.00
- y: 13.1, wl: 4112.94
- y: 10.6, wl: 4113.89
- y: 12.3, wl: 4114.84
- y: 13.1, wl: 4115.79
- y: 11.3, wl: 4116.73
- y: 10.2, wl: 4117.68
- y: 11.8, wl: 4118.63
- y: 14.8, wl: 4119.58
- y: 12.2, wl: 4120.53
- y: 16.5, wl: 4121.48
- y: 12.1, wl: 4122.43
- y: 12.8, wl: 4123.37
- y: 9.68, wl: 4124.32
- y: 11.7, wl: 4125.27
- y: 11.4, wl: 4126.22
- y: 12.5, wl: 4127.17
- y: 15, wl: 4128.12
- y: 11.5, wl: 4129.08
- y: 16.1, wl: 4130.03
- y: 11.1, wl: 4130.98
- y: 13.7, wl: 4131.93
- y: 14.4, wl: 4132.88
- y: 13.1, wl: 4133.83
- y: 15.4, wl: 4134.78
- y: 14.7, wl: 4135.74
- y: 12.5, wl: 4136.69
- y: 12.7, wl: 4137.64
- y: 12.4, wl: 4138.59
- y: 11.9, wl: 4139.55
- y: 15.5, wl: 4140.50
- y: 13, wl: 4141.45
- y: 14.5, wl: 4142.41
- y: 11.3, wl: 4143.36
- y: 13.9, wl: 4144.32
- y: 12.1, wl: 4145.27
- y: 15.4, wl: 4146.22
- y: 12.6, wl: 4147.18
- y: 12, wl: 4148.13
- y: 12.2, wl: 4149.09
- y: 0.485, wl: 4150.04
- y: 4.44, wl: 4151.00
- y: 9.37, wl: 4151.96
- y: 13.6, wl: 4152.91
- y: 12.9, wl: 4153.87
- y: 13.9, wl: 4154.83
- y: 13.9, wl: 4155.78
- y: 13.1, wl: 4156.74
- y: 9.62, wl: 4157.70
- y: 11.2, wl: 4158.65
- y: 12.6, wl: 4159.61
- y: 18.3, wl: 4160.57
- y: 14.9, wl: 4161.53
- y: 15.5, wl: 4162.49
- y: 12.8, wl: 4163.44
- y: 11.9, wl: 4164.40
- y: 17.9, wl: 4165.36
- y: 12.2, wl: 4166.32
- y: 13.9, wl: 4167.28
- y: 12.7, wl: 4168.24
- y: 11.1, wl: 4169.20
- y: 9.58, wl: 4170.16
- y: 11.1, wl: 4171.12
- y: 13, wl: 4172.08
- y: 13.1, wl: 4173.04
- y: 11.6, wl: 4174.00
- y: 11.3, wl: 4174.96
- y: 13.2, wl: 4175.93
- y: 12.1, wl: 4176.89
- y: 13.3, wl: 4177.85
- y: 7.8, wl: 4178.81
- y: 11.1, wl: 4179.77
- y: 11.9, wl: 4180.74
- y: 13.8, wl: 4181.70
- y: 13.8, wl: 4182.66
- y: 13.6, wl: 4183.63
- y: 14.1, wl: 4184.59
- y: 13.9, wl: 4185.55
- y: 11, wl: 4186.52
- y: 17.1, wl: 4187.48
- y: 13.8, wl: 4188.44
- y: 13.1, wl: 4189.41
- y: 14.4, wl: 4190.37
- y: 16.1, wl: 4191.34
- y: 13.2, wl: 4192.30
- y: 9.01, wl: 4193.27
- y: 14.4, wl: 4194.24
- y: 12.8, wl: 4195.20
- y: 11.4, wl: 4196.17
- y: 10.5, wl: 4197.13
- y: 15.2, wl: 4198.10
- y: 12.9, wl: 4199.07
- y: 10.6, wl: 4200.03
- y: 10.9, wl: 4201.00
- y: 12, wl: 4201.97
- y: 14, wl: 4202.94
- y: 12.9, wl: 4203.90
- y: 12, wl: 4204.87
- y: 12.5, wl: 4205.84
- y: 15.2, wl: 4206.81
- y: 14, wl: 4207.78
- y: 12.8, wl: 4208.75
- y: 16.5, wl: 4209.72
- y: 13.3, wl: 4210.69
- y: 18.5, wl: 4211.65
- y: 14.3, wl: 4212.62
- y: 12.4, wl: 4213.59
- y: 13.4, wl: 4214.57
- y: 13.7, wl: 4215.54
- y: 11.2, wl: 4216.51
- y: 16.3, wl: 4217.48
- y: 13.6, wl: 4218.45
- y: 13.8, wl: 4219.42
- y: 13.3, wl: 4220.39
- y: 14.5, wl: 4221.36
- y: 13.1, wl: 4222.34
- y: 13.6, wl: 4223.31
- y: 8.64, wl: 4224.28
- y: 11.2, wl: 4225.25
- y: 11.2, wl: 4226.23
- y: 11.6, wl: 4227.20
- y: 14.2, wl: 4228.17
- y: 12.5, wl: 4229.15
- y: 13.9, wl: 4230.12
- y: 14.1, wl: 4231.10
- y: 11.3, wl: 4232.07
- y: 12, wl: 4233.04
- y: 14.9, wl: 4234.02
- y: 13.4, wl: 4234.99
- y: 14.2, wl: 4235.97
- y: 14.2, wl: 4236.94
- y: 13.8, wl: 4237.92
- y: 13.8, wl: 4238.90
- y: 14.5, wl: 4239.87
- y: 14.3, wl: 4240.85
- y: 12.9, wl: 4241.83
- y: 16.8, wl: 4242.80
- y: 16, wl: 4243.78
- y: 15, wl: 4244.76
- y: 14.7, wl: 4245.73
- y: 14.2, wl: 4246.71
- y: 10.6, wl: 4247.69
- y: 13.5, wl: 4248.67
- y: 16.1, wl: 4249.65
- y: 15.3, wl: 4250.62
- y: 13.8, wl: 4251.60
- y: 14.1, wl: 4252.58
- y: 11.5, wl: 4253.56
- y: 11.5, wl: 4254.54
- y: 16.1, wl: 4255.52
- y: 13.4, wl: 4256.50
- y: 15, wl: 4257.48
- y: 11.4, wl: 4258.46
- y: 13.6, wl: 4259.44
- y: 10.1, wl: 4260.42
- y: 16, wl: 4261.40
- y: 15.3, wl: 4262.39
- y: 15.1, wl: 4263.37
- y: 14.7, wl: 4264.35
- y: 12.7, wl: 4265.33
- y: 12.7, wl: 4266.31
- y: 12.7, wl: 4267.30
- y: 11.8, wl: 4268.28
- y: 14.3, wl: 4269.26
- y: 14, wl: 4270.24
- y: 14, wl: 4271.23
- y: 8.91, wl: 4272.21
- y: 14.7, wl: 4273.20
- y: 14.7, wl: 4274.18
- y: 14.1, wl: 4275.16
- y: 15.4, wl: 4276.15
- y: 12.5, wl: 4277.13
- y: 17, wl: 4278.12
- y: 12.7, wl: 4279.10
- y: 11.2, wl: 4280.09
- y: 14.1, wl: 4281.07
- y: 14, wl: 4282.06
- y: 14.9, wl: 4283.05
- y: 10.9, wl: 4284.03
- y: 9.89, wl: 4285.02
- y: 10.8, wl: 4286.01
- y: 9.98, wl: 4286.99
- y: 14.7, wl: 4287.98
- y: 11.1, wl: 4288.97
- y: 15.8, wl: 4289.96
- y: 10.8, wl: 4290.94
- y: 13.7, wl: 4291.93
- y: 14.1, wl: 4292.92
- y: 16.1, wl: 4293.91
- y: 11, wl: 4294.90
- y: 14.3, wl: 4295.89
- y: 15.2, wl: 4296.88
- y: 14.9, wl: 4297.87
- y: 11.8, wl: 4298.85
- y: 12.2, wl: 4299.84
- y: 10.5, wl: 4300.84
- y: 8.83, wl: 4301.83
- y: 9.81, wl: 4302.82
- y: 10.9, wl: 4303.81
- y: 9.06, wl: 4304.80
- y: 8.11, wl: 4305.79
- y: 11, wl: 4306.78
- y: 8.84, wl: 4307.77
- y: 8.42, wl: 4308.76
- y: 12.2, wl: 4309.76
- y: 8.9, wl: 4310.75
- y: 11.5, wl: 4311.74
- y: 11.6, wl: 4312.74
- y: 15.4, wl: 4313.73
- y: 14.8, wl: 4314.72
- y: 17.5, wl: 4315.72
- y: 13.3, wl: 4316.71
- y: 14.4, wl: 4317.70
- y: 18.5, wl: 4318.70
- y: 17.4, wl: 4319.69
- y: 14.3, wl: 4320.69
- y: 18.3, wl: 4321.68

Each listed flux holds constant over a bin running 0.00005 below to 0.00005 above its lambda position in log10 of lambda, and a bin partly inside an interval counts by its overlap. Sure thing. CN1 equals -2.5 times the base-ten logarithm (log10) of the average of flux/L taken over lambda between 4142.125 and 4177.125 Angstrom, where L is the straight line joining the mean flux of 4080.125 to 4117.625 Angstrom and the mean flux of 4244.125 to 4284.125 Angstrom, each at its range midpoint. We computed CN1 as 0.08 mag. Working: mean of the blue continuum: 13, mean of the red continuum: 13.7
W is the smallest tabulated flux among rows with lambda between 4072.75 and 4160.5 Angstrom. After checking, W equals 0.485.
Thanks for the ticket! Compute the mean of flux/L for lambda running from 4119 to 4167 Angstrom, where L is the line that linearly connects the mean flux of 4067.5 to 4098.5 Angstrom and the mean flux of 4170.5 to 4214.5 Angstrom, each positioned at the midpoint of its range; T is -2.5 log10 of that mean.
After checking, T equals 0.04 mag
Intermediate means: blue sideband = 13.7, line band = 12.8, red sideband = 13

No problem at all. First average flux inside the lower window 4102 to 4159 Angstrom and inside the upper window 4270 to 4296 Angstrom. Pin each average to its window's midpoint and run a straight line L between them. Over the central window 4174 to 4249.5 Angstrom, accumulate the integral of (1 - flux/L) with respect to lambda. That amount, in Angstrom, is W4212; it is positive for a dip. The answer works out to -2.6 Angstrom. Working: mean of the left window 12.5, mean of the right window 13.1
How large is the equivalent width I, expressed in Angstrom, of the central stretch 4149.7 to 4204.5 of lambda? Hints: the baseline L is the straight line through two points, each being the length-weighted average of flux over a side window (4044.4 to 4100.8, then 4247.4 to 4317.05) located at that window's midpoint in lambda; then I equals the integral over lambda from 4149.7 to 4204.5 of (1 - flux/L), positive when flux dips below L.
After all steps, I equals 2.16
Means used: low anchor 13.2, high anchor 12.8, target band 12.5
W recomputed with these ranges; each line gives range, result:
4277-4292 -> 9.89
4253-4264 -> 10.1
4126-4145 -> 11.1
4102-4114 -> 8.08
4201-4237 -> 8.64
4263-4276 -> 8.91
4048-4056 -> 10.8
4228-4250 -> 10.6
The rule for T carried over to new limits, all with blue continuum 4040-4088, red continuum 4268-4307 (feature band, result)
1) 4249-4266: -0.10 mag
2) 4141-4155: 0.14 mag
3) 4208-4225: -0.07 mag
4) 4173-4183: 0.08 mag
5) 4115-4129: 0.05 mag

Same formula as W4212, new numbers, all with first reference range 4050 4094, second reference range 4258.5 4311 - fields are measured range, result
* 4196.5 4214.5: -0.7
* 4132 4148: -0.4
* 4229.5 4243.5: -1.3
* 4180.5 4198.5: -0.6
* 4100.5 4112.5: 0.6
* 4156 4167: -0.5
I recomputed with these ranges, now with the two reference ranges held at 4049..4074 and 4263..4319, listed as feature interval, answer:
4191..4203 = 0.4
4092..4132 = 0.9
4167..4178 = 0.7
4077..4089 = -0.7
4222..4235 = 0.3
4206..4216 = -1.2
